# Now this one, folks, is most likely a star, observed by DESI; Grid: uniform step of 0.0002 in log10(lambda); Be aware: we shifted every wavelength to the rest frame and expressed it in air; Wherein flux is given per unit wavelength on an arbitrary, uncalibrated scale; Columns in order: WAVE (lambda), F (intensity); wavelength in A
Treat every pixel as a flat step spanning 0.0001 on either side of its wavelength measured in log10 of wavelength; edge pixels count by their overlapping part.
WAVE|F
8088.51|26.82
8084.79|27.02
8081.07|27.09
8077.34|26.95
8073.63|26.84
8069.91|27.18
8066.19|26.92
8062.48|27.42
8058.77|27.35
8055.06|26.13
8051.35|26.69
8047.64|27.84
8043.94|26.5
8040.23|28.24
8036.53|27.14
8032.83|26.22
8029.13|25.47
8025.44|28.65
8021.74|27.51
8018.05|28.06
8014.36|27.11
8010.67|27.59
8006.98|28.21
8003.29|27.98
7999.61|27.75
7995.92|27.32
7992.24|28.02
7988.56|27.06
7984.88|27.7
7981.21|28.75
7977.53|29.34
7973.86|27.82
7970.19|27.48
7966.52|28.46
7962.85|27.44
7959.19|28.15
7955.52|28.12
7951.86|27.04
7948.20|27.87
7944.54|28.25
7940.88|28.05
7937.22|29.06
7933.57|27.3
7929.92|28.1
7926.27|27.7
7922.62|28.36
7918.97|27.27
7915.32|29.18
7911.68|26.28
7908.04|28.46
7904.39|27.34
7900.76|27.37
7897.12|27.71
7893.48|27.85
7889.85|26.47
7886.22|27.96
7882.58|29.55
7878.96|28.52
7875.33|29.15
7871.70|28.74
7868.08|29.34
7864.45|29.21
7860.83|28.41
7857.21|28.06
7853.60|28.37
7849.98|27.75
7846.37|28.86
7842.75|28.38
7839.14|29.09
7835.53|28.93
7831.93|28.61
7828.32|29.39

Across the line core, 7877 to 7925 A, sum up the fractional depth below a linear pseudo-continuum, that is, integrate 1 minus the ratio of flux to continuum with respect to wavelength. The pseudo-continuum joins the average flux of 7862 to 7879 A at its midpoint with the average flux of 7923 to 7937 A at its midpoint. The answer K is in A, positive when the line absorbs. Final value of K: 1.0 A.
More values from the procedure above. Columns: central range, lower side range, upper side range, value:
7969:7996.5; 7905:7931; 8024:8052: -0.5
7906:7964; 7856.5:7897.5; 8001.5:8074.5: 0.2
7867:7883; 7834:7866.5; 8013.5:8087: -0.4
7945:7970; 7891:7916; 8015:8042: -0.3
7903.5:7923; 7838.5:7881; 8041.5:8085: 0.3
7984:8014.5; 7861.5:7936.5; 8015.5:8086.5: -0.2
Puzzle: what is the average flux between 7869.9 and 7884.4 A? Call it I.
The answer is 29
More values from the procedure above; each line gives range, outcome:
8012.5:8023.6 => 27.6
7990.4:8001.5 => 27.7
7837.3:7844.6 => 28.7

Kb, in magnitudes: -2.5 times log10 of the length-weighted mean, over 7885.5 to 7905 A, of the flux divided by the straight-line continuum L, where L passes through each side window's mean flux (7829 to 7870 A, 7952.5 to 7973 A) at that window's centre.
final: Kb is 0.04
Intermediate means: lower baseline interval 28.7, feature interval 27.4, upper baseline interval 27.9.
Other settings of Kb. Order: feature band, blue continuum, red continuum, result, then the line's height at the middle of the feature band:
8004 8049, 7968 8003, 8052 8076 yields 0.00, 27.4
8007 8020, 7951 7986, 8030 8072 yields -0.01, 27.5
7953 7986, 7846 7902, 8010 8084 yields -0.02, 27.7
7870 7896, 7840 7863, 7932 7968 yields 0.00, 28.2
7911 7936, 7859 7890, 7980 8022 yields 0.02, 28.3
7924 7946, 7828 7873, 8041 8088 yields 0.00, 28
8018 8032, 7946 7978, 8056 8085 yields 0.01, 27.4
